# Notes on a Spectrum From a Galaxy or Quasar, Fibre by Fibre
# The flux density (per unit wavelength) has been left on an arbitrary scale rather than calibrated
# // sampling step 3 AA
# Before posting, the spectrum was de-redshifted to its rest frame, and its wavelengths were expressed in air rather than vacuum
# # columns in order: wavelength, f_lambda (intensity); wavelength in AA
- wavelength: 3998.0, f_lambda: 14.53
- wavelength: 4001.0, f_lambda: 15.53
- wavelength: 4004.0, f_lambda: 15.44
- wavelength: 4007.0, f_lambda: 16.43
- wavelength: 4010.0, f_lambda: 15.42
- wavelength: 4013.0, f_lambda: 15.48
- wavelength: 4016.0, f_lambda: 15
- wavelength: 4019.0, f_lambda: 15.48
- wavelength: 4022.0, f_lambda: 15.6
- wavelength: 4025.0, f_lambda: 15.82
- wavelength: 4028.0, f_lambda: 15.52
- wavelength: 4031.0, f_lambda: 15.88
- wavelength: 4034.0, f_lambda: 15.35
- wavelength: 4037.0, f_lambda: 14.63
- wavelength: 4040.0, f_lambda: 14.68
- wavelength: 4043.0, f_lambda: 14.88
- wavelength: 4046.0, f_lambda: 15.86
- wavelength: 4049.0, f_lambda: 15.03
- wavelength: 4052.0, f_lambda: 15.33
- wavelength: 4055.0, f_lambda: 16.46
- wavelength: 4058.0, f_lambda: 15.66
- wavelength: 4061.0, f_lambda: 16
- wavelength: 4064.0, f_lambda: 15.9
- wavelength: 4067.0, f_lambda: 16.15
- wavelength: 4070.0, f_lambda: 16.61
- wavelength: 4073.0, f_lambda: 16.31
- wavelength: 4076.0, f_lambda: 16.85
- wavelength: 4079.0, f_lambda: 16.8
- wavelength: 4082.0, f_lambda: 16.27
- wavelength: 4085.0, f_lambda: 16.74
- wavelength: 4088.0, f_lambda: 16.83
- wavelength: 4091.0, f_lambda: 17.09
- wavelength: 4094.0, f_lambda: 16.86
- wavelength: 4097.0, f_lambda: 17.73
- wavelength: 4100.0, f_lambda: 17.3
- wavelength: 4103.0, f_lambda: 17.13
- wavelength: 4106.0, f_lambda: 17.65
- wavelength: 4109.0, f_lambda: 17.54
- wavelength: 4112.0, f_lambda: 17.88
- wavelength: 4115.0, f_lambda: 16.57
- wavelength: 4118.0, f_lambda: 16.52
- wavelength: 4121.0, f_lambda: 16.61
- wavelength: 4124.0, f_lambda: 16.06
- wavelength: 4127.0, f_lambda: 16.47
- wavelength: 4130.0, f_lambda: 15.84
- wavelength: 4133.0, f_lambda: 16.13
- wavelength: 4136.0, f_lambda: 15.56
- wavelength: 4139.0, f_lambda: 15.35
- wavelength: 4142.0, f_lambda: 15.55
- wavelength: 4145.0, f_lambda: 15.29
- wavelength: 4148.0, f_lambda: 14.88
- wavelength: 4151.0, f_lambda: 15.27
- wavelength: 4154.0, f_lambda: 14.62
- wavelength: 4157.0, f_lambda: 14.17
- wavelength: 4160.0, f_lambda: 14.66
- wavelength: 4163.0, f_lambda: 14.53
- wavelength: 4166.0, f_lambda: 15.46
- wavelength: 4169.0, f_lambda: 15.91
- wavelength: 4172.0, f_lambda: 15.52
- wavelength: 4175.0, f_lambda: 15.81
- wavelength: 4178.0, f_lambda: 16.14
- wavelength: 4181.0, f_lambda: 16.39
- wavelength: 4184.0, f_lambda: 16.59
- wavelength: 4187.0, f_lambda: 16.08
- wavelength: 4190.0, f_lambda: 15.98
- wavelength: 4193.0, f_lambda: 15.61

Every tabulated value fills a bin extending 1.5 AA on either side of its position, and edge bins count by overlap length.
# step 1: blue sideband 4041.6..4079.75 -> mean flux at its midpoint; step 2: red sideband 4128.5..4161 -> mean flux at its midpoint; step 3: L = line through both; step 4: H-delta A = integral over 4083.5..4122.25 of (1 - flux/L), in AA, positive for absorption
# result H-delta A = -3.8 AA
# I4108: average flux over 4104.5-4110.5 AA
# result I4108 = 17.6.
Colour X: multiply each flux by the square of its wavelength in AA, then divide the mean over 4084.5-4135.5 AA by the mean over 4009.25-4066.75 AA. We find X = 1.13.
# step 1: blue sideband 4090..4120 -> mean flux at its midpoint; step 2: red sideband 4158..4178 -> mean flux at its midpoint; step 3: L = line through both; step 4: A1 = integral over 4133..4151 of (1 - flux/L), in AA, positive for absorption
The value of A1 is 0.82 AA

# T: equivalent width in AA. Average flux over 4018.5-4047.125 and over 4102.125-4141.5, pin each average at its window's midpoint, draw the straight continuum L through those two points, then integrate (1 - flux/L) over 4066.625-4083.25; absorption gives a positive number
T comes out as -0.6 AA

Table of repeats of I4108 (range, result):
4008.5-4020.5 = 15.3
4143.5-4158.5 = 14.8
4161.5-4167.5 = 15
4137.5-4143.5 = 15.5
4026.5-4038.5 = 15.3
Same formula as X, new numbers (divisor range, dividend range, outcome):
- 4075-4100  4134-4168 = 0.92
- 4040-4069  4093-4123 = 1.13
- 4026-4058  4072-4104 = 1.12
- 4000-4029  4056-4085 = 1.08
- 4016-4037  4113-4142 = 1.09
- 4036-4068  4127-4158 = 1.03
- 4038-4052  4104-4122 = 1.17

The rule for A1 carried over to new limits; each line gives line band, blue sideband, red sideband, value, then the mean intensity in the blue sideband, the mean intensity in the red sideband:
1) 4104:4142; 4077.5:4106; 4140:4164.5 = -1.4 AA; 17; 14.9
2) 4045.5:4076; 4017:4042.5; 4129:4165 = -1.4 AA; 15.3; 15.1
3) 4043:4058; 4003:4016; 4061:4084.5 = 0.5 AA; 15.6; 16.4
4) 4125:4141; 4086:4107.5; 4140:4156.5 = -0.2 AA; 17.2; 15.1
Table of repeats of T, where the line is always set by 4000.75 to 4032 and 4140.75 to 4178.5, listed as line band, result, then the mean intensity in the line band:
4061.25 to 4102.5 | -3.5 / 16.7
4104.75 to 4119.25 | -1.8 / 17.2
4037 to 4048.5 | 0.3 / 15.1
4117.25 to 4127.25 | -0.7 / 16.4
